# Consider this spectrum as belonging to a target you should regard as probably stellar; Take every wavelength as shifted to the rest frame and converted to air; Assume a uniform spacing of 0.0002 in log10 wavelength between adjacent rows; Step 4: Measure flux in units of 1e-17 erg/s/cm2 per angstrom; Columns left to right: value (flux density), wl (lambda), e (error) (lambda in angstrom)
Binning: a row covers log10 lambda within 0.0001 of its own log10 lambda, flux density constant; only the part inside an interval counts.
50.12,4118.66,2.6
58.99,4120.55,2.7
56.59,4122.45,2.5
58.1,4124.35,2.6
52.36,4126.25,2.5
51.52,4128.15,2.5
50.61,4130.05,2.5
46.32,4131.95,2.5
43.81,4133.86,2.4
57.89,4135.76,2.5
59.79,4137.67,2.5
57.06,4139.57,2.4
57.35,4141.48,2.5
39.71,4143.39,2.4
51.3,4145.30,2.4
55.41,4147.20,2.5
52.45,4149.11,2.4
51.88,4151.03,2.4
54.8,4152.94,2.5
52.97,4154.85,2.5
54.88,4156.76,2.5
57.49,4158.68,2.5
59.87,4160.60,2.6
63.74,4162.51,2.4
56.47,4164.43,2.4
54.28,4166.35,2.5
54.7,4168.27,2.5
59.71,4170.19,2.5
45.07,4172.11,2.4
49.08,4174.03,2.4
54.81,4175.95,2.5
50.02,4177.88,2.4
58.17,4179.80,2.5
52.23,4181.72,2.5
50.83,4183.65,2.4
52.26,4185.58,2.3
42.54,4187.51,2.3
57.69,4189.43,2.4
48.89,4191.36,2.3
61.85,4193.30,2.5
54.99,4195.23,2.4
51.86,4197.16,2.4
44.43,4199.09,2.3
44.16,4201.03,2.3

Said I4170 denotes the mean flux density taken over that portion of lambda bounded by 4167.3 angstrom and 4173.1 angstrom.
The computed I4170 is 53.2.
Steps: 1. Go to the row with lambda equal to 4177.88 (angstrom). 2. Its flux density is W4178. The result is 50.02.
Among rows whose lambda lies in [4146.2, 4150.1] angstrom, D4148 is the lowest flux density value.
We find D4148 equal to 52.45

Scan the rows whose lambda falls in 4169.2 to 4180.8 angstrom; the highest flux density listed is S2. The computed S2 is 59.71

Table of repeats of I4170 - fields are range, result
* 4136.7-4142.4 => 58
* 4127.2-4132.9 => 49.5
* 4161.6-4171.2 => 57.7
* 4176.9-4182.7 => 53.5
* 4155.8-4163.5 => 59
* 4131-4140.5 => 53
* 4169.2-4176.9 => 52.2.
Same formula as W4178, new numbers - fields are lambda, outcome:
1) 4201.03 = 44.16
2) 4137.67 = 59.79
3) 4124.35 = 58.1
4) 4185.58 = 52.26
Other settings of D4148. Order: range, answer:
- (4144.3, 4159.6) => 51.3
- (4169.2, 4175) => 45.07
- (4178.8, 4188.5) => 42.54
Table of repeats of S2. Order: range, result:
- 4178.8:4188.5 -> 58.17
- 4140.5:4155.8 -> 57.35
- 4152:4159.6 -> 57.49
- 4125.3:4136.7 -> 57.89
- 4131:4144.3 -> 59.79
